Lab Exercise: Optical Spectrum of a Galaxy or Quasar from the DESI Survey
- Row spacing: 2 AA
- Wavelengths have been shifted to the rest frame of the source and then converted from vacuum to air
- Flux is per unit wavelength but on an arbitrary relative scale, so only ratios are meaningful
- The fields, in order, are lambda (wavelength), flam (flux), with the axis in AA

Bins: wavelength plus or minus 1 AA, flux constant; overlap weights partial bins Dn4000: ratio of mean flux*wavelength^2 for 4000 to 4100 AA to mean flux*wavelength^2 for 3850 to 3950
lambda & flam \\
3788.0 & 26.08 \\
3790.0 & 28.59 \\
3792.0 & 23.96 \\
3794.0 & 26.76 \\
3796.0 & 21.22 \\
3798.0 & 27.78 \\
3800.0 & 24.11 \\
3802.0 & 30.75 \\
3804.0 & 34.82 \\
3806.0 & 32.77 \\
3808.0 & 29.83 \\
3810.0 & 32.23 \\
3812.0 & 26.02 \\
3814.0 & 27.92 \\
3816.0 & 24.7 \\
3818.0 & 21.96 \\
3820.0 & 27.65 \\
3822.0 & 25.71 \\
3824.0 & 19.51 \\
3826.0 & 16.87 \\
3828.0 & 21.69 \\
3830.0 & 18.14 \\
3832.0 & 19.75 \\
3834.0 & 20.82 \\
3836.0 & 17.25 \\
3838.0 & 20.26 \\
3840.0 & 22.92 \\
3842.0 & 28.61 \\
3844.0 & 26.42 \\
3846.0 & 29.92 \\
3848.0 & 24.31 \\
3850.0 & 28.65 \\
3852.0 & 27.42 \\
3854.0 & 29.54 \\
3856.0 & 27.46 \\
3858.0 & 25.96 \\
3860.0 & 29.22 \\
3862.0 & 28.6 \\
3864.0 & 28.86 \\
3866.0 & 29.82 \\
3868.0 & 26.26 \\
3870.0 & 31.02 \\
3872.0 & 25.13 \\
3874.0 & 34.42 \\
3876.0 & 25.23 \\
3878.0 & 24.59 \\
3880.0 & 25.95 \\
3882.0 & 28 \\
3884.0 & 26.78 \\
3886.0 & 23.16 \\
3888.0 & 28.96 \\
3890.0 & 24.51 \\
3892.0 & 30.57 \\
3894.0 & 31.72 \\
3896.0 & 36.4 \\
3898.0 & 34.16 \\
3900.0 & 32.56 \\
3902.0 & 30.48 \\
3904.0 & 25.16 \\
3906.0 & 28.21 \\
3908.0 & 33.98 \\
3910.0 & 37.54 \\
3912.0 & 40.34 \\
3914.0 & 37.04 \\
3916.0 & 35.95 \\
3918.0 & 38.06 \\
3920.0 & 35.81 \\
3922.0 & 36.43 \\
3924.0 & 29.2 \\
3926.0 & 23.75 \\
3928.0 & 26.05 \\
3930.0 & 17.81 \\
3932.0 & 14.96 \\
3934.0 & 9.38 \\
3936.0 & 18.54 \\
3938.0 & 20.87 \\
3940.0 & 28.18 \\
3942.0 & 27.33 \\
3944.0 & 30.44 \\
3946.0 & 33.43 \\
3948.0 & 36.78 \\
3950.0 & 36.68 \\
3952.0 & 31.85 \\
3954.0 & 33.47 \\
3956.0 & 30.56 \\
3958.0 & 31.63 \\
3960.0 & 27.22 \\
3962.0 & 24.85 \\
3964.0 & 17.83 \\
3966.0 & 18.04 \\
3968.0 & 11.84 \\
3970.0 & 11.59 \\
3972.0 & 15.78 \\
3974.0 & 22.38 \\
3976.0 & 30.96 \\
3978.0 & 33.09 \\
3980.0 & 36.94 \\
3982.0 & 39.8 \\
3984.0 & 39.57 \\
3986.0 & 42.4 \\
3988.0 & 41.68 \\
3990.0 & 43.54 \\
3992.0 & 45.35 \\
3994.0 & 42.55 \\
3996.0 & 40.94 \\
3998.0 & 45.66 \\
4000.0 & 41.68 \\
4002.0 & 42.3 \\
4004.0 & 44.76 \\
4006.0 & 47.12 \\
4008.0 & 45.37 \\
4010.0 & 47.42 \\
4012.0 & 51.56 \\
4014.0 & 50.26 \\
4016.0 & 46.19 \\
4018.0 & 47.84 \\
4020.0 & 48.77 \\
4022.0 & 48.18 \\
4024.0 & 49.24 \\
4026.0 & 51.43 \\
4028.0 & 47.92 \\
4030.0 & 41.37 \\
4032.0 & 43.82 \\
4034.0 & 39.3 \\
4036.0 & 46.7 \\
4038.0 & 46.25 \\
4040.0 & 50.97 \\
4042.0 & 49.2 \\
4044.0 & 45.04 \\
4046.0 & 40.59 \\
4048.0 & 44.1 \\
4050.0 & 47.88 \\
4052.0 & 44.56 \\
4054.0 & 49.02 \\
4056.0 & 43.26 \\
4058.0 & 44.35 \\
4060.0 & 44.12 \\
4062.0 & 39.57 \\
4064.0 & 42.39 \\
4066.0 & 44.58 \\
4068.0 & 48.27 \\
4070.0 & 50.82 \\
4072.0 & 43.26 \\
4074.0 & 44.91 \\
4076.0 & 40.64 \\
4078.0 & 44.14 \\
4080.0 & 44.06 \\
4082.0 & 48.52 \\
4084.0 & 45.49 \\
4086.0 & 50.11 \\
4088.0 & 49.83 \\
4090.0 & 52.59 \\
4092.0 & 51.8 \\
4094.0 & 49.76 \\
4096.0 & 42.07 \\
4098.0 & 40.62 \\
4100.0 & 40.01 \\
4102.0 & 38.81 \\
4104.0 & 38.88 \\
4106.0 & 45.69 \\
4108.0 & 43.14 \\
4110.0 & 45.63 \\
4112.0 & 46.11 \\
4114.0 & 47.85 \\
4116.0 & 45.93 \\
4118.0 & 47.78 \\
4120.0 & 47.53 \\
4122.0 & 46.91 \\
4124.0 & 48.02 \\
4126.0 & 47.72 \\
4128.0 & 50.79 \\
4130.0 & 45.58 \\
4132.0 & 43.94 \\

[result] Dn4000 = 1.72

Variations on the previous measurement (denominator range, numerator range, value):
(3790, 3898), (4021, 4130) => 1.94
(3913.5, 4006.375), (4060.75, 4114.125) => 1.54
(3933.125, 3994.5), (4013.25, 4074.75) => 1.62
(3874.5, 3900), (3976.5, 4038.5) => 1.65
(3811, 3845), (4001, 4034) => 2.27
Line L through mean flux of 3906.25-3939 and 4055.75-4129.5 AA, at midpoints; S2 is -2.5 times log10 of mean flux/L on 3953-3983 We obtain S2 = 0.27 mag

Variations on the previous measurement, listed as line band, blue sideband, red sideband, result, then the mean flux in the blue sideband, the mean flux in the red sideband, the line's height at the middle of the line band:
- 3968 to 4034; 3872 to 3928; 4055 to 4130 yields -0.06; 30.9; 45.6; 38.6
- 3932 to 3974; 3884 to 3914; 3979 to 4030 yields 0.48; 31.3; 45.1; 38.4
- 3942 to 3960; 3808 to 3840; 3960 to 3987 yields -0.24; 22.9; 26.6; 26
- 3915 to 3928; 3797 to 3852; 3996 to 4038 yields 0.10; 25.3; 46.2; 35.8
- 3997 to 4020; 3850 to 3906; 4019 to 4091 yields -0.12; 28.6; 46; 41.4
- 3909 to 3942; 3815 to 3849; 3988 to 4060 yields 0.19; 22.7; 45.8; 33.9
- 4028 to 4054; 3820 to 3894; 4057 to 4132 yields -0.10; 25.7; 45.6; 41.1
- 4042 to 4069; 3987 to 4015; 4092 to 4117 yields 0.00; 45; 44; 44.5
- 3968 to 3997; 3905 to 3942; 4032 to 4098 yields 0.06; 28.4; 45.8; 35.7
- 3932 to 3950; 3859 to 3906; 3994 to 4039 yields 0.38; 28.8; 46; 36.3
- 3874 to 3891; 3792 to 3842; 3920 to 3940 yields -0.12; 24.7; 22.9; 23.7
